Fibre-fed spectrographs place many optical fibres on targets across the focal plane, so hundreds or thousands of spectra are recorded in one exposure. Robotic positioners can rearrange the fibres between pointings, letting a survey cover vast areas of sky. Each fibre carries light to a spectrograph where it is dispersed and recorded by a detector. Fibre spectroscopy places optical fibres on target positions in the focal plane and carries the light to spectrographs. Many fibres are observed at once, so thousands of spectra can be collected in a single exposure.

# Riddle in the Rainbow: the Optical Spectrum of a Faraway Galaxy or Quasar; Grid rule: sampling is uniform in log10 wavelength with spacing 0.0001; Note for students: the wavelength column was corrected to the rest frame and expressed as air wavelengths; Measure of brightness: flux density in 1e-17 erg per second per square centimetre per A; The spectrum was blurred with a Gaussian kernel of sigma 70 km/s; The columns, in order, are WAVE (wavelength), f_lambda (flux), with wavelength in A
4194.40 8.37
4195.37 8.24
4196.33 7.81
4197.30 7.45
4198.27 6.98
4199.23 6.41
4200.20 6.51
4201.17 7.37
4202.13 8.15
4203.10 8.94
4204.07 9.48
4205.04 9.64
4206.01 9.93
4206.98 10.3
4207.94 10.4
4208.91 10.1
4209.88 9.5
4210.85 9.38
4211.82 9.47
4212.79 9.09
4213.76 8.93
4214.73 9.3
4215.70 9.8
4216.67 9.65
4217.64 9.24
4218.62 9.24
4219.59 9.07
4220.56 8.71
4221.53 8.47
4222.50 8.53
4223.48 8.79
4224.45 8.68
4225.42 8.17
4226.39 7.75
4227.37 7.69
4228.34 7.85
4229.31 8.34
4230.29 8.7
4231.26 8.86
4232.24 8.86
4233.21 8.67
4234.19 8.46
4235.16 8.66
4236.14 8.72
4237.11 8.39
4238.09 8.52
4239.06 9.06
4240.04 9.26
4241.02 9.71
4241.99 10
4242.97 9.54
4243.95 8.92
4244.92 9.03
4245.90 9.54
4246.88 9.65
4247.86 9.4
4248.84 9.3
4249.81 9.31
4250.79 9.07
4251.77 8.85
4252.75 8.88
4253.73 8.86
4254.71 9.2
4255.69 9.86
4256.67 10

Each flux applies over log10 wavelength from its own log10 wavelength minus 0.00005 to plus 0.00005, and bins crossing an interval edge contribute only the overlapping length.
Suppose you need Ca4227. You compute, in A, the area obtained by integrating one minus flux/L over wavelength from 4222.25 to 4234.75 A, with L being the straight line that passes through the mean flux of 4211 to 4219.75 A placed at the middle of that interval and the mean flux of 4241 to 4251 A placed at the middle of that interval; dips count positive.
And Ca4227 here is 1.3 A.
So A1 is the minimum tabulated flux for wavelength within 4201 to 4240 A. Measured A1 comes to 7.37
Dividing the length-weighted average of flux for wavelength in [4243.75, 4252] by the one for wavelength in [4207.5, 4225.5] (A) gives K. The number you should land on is 1.0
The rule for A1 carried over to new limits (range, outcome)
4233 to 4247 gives 8.39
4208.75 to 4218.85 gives 8.93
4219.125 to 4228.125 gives 7.69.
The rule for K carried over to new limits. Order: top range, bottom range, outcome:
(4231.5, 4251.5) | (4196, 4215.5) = 1.04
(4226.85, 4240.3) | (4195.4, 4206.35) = 1.06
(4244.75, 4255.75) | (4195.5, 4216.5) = 1.05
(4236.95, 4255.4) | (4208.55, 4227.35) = 1.02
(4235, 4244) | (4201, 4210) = 0.96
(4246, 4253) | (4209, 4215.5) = 0.99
